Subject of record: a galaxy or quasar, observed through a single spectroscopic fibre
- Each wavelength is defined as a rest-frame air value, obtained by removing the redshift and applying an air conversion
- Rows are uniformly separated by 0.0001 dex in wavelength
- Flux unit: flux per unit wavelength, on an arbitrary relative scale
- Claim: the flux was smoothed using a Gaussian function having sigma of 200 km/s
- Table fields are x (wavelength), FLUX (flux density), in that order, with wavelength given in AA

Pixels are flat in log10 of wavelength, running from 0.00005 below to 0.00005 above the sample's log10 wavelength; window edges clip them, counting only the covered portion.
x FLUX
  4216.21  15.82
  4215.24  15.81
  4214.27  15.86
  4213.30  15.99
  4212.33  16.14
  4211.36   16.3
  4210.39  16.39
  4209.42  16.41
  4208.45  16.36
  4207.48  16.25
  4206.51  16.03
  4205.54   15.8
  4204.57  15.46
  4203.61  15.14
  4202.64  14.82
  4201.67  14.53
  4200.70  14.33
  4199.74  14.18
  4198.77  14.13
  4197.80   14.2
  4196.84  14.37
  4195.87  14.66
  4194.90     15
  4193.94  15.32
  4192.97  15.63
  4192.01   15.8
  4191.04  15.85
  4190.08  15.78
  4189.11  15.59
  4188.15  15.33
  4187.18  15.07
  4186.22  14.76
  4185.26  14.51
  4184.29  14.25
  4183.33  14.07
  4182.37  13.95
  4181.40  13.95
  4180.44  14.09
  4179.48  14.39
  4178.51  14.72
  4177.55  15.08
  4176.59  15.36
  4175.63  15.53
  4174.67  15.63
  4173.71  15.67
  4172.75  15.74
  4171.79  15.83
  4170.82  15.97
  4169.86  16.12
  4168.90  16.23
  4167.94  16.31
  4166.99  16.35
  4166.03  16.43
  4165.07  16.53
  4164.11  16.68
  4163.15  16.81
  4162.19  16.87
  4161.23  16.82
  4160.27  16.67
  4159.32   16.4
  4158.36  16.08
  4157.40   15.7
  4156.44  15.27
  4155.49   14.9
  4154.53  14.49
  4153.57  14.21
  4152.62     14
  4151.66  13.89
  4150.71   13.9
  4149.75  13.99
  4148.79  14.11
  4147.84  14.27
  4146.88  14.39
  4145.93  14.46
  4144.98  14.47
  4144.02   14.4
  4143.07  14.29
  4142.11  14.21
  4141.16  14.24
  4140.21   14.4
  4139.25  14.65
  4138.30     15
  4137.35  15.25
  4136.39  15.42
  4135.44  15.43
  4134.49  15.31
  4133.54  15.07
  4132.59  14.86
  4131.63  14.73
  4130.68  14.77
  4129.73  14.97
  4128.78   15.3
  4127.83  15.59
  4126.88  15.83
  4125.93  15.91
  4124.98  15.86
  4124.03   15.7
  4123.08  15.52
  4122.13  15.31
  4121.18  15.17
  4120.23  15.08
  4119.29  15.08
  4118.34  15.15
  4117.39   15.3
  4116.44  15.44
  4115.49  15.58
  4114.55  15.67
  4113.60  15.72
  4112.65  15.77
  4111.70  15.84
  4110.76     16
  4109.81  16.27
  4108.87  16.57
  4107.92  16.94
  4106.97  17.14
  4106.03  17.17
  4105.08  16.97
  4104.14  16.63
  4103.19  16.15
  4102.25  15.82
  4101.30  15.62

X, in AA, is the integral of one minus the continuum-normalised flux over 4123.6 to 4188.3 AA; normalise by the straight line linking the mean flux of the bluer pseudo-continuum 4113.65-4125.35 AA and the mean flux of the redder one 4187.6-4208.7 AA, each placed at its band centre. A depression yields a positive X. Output 0.61 AA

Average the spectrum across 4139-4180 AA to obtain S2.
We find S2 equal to 15.3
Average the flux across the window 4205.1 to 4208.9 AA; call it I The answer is 16.1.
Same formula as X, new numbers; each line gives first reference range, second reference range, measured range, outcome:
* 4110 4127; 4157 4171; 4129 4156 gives 2.4 AA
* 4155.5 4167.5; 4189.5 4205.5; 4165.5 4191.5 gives 0.7 AA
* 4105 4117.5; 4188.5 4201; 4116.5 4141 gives 1.1 AA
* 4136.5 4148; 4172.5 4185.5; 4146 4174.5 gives -1.7 AA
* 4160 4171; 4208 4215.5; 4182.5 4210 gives 1.9 AA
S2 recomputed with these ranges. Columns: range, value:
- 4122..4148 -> 15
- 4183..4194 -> 15.2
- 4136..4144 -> 14.7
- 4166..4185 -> 15.2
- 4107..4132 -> 15.6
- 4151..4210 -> 15.3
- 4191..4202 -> 14.8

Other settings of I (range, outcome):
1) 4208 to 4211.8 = 16.4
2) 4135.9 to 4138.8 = 15.2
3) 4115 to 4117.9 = 15.4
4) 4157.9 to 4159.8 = 16.3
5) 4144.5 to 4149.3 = 14.3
